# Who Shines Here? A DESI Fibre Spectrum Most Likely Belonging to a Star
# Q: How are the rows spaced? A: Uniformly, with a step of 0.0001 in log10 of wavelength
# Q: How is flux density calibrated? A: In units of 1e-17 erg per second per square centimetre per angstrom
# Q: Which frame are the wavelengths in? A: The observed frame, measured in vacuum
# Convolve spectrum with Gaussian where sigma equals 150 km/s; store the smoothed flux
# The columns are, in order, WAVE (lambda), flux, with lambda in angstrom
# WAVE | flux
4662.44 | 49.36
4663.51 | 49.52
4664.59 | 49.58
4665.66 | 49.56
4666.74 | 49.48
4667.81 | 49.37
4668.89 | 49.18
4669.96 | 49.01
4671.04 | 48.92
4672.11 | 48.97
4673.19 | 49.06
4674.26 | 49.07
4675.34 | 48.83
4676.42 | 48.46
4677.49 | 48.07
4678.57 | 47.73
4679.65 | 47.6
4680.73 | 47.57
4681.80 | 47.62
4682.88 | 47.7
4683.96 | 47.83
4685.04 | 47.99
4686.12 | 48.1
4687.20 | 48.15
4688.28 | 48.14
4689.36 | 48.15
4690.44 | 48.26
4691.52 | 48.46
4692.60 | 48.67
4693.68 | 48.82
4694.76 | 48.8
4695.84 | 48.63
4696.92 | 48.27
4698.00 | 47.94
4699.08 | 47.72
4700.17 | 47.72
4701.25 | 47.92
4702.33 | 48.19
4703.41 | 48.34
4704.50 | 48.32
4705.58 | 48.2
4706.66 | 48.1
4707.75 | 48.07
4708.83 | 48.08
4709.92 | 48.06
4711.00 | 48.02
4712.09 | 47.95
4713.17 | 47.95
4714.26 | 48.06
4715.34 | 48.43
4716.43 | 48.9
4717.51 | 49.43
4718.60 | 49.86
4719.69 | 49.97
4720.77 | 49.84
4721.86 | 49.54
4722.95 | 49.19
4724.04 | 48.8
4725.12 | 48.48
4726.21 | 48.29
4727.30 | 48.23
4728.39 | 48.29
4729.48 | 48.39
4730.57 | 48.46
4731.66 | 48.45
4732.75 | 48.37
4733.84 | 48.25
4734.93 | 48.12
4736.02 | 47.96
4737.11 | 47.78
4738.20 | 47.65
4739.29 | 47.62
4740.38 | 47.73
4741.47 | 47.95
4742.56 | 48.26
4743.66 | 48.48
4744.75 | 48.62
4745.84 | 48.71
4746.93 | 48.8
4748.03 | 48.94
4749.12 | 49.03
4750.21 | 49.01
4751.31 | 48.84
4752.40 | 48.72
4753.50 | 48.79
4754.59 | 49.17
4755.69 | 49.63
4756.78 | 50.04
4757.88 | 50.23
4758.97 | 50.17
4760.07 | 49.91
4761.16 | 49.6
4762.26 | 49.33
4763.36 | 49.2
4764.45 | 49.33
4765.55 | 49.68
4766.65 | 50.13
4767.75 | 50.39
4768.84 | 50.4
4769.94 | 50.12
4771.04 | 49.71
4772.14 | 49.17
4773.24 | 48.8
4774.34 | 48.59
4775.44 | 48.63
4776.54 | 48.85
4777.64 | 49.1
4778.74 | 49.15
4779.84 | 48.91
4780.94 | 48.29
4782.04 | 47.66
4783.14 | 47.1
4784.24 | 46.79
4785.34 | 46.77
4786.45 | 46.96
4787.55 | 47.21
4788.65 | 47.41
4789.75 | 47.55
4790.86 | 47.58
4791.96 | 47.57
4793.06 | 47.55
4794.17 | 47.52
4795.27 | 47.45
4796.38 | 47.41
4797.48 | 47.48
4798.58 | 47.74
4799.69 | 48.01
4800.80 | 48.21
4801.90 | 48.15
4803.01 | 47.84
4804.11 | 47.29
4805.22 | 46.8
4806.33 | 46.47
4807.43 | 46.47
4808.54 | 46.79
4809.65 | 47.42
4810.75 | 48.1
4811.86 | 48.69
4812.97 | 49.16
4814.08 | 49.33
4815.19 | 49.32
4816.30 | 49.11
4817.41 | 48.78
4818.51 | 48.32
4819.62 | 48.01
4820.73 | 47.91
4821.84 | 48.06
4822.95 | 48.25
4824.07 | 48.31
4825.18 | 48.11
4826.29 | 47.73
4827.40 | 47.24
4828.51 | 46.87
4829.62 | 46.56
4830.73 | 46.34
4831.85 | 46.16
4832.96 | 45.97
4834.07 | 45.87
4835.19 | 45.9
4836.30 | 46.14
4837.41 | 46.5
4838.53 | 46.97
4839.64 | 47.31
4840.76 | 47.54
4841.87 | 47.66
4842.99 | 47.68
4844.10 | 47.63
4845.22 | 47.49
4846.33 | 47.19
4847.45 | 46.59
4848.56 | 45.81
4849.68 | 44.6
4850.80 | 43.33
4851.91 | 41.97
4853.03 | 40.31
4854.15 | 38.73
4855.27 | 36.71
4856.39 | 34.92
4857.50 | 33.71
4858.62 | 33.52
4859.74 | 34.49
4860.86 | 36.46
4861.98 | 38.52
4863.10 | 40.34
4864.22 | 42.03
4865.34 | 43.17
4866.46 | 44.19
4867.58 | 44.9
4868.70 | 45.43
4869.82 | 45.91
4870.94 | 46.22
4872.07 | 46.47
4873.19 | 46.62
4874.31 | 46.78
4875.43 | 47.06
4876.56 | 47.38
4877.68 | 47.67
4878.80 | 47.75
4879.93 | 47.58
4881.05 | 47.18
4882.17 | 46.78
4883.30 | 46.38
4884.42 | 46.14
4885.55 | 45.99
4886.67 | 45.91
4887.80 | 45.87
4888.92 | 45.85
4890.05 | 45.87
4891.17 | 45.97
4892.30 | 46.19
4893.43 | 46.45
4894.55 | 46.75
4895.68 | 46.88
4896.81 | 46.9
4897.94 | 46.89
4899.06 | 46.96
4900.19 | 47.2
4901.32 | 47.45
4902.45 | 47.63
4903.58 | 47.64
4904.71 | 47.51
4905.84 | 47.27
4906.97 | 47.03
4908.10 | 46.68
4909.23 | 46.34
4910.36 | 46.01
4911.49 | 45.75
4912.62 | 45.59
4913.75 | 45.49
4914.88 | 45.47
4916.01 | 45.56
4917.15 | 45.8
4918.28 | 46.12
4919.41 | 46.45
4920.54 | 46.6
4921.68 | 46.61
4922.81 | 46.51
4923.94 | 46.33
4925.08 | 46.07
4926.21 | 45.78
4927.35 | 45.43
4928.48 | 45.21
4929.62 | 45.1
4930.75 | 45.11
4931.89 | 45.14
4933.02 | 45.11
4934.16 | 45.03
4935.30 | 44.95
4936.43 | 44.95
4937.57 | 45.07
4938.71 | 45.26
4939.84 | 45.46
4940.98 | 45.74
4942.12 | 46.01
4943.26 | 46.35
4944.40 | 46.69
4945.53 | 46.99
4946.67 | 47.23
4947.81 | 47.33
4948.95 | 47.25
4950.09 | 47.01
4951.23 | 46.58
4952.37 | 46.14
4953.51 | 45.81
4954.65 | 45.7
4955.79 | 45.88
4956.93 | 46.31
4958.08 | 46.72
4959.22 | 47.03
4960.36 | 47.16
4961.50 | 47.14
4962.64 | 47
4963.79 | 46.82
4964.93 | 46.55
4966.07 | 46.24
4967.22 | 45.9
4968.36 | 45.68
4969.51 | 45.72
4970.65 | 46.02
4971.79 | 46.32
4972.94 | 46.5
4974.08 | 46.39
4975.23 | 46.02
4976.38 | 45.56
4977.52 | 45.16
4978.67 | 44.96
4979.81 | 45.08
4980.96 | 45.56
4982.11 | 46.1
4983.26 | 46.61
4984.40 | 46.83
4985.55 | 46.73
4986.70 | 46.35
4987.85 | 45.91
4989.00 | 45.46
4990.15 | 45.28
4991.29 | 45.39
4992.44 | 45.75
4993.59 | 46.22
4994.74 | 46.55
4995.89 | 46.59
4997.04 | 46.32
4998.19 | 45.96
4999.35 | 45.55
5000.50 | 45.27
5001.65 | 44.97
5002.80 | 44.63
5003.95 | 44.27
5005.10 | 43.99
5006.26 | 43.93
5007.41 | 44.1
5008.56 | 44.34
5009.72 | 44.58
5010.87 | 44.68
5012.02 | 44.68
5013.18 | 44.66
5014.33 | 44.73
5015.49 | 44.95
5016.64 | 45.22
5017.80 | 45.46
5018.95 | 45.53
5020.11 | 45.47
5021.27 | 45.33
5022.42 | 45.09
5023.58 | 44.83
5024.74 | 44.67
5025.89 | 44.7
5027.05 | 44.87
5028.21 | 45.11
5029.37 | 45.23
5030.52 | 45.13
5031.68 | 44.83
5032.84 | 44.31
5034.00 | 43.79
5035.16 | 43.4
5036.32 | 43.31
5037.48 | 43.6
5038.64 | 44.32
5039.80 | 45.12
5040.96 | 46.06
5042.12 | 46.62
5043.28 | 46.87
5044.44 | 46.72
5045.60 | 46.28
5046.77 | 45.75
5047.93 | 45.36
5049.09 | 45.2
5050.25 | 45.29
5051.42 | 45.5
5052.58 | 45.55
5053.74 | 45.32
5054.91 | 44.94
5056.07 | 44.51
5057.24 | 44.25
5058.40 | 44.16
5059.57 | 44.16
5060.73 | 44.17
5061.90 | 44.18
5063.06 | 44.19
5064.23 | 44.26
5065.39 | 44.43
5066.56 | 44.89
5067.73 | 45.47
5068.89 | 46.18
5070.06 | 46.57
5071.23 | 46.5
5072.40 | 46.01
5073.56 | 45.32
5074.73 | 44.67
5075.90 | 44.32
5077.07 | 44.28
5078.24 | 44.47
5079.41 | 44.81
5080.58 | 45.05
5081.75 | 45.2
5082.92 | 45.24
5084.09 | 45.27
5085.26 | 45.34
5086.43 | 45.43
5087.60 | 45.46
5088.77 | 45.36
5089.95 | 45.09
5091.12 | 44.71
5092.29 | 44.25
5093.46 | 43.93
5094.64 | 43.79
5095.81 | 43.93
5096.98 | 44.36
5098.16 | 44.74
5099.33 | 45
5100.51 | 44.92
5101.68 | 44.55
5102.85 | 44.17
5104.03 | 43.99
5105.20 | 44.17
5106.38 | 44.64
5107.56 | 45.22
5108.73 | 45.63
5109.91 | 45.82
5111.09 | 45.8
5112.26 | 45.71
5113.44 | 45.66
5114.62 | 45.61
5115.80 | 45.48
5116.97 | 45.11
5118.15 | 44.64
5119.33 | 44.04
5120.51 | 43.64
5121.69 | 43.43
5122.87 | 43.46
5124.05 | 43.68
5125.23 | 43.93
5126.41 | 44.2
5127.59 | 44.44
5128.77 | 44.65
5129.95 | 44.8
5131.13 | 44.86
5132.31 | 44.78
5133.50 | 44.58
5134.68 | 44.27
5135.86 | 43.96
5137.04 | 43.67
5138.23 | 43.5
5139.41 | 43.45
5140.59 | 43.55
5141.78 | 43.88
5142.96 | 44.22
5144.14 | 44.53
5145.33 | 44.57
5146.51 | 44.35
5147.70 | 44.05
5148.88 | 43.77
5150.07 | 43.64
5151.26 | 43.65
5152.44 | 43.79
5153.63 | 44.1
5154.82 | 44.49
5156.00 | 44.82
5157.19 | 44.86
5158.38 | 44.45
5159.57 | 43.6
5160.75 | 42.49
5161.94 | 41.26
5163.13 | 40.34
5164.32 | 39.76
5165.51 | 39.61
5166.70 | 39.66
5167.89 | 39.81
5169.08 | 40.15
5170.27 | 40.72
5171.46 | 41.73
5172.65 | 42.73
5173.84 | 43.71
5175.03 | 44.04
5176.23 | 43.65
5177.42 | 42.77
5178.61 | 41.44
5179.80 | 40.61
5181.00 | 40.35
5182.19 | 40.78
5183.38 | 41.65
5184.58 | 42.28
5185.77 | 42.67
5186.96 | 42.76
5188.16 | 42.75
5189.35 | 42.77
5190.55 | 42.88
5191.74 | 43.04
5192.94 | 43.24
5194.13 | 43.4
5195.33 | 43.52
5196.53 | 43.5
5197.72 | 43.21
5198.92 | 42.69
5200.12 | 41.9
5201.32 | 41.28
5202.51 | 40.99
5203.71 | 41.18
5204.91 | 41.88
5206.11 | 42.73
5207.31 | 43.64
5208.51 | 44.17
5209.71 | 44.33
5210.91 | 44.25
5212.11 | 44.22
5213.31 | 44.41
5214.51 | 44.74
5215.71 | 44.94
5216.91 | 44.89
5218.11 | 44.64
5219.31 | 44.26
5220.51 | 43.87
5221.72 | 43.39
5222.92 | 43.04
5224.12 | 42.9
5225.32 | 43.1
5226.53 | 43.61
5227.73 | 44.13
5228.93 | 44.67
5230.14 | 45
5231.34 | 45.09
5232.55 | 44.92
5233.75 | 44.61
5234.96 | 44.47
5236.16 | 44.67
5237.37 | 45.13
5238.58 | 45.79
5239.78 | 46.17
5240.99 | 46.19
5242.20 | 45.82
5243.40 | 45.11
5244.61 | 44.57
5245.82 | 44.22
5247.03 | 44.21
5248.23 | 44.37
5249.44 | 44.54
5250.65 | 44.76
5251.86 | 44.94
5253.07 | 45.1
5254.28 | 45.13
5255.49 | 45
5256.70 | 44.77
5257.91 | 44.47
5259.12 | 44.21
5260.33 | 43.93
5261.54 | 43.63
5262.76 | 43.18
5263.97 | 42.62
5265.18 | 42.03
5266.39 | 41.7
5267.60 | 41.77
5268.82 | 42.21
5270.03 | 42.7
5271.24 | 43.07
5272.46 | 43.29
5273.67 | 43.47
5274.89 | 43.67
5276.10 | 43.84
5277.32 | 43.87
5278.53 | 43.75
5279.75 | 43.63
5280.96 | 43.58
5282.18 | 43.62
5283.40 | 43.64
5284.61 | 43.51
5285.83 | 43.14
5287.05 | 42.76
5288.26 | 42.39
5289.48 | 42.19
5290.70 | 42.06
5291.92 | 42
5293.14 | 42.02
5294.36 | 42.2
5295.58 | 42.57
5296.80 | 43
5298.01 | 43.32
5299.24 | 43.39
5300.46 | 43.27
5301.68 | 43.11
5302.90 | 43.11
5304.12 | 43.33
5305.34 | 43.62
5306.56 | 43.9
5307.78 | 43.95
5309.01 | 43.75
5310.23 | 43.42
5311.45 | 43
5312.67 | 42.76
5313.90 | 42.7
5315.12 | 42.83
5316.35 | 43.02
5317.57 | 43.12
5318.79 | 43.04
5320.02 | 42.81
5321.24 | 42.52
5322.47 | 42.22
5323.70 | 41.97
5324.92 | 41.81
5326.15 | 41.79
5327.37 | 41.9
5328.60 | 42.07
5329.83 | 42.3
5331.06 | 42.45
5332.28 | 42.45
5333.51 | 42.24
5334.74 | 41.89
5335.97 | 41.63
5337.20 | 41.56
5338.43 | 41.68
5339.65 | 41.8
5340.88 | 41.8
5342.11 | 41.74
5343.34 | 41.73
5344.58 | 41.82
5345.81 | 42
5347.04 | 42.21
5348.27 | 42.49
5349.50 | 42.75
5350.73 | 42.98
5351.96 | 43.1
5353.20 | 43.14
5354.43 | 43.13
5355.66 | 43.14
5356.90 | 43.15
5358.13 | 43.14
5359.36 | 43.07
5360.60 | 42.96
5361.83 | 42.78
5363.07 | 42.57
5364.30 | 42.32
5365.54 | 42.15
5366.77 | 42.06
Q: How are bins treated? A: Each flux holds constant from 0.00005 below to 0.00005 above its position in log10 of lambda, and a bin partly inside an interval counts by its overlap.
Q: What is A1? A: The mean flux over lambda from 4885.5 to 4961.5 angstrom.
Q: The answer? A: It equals 46.2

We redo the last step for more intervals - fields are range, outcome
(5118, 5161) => 44.1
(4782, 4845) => 47.5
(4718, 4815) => 48.5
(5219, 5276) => 44.1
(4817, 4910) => 45.4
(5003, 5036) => 44.7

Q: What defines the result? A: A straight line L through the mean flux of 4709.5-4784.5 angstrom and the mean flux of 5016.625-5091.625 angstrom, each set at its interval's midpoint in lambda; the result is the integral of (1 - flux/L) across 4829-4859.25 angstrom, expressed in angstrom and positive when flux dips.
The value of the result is 2.3 angstrom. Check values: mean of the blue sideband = 48.8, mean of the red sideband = 45.1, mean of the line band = 44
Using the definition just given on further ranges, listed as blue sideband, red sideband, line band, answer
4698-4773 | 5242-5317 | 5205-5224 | 0.03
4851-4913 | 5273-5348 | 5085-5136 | -1.28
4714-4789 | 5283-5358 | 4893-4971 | 0.92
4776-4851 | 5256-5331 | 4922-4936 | 0.27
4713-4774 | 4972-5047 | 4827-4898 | 3.87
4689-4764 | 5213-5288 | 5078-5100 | 0.32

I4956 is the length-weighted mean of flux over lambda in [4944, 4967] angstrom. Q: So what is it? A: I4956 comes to 46.7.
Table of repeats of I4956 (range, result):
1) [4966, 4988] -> 46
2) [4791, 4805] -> 47.7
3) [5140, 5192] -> 42.7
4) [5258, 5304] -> 43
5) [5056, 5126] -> 44.8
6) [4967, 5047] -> 45.3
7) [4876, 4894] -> 46.6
